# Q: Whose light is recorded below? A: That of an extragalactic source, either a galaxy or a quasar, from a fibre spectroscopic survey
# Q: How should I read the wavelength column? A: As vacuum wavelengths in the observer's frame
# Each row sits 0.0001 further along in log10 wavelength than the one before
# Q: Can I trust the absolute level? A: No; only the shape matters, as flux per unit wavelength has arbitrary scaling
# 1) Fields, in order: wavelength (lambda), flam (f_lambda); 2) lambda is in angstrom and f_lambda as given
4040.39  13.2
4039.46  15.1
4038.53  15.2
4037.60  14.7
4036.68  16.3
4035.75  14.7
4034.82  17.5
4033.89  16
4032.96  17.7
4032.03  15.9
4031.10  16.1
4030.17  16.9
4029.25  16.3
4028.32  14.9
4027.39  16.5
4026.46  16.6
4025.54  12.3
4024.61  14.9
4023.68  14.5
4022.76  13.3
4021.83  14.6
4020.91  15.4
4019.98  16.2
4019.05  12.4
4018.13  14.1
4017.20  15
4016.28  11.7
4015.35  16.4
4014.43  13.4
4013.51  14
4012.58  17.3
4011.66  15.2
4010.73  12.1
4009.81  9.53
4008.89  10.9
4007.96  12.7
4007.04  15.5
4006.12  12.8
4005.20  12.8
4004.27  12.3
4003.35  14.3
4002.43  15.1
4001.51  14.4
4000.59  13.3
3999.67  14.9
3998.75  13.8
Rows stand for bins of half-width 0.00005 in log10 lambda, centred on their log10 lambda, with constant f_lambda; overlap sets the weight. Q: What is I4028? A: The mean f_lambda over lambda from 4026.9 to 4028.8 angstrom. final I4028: 15.7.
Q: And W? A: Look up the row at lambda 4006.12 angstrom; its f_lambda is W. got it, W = 12.8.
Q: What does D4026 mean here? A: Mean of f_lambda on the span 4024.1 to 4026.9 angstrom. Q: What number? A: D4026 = 14.6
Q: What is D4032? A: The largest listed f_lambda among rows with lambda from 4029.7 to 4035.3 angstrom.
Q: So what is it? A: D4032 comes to 17.7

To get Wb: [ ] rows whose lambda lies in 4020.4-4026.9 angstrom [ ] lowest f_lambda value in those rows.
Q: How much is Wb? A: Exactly 12.3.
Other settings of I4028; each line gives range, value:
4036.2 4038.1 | 15.6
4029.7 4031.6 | 16.5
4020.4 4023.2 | 14.5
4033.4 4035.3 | 16.7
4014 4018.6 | 14.1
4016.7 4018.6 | 14.5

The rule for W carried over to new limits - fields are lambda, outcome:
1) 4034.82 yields 17.5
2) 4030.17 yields 16.9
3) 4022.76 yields 13.3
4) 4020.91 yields 15.4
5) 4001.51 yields 14.4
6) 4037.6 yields 14.7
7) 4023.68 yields 14.5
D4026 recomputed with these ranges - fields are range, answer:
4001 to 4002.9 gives 14.7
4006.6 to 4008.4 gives 14.1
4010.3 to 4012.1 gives 13.6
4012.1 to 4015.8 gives 15.3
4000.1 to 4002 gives 13.9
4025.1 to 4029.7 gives 15.3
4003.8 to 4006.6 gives 12.7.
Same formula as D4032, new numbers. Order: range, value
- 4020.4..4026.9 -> 16.6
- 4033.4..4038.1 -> 17.5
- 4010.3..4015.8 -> 17.3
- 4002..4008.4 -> 15.5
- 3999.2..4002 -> 14.9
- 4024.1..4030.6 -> 16.9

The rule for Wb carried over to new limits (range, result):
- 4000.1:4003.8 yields 13.3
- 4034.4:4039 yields 14.7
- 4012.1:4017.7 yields 11.7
